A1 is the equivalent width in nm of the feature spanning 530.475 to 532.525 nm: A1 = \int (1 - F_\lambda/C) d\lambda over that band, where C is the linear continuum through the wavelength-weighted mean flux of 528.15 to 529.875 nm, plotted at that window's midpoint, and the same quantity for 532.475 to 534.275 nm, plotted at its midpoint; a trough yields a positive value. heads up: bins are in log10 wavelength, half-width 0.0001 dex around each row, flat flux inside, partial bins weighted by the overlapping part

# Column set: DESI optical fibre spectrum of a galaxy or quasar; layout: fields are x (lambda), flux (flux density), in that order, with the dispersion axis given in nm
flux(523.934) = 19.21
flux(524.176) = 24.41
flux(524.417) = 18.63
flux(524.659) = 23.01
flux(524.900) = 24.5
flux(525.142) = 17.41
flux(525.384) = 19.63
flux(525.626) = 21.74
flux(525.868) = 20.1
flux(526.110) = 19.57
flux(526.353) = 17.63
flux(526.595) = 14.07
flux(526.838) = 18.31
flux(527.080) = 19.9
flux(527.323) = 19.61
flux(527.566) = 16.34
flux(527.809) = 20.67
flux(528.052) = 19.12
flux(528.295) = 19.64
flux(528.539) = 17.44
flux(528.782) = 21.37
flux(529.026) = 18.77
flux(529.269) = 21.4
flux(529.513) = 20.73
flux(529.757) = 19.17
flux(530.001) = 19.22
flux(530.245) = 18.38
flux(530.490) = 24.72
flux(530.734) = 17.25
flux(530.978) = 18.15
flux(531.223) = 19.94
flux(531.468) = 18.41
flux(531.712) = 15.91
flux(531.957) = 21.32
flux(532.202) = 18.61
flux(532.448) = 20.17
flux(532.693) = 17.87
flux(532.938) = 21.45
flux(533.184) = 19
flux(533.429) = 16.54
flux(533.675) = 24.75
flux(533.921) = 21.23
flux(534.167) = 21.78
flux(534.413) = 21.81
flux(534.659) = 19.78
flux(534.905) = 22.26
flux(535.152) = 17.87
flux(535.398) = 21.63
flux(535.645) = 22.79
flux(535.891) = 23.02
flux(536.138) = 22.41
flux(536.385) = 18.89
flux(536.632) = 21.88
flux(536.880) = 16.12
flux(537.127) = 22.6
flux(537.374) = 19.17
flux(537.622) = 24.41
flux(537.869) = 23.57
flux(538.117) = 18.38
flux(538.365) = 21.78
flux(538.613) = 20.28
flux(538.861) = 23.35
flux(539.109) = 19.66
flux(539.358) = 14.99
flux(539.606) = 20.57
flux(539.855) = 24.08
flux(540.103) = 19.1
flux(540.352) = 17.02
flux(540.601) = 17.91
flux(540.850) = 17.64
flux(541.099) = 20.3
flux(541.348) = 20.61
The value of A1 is 0.104 nm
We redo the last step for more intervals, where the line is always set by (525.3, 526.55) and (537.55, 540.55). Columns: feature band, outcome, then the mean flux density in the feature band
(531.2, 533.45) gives 0.11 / 19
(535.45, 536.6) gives -0.09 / 21.8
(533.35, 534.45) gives -0.07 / 21.4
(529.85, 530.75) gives -0.02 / 20.2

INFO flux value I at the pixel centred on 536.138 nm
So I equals 22.41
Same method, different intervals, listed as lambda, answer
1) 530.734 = 17.25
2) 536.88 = 16.12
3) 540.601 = 17.91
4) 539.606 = 20.57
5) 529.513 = 20.73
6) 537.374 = 19.17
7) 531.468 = 18.41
